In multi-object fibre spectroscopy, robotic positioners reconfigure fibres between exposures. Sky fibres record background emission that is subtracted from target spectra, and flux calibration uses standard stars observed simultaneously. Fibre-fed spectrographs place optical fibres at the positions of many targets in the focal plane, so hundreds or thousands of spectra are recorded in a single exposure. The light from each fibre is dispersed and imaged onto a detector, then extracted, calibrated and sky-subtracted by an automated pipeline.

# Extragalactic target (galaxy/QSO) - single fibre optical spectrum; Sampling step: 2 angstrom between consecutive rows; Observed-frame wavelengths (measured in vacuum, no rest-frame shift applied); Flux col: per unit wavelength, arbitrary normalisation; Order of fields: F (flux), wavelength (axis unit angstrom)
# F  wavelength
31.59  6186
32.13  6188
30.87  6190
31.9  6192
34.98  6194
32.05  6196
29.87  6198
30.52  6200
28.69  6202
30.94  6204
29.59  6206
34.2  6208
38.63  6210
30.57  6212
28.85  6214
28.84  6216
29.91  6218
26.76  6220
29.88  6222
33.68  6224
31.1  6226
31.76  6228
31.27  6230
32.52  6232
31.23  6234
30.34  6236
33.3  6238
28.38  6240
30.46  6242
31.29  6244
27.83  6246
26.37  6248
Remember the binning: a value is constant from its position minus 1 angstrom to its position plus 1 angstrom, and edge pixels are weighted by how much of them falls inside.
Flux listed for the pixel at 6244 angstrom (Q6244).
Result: 31.29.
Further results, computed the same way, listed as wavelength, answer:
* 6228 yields 31.76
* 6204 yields 30.94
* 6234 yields 31.23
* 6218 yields 29.91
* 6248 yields 26.37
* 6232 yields 32.52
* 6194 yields 34.98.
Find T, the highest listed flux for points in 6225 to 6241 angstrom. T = 33.3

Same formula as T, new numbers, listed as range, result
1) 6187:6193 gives 32.13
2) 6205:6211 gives 38.63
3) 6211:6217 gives 30.57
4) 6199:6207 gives 30.94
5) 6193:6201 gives 34.98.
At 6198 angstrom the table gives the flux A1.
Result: 29.87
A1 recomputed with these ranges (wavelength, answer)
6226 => 31.1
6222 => 29.88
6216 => 28.84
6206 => 29.59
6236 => 30.34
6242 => 30.46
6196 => 32.05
